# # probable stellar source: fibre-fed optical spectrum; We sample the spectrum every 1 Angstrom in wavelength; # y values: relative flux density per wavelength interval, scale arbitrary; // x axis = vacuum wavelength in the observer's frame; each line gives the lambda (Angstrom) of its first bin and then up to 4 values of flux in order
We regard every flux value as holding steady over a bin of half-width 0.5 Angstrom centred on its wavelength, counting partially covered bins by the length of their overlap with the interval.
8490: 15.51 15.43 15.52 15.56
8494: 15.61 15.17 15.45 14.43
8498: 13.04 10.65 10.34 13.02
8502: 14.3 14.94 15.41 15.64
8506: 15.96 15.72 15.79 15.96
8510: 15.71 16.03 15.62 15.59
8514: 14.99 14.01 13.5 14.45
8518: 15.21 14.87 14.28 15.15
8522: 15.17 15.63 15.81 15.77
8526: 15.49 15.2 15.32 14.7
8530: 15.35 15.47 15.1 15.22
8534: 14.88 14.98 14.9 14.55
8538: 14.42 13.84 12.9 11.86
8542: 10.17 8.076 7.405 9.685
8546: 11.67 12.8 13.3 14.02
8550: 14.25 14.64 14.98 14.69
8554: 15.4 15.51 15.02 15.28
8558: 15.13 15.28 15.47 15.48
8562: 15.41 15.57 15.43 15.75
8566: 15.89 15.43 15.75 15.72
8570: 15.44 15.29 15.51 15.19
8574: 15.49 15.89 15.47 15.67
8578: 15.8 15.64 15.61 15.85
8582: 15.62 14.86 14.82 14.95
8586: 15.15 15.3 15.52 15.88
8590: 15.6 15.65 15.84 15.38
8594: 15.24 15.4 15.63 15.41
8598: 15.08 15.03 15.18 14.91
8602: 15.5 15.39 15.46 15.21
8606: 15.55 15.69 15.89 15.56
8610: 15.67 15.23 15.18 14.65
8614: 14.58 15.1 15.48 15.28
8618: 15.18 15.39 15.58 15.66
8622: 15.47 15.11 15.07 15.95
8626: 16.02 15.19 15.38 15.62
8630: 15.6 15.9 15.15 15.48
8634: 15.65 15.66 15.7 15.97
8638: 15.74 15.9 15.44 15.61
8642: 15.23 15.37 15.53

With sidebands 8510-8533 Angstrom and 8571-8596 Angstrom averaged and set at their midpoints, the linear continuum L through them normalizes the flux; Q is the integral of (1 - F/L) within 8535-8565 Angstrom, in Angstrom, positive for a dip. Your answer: 3.0 Angstrom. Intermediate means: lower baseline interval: 15.1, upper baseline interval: 15.5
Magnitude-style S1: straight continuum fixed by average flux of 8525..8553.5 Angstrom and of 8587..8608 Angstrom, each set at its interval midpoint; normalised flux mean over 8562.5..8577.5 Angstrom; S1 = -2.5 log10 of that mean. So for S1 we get -0.07 mag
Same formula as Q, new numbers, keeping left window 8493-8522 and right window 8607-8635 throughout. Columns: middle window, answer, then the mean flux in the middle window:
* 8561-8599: -0.8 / 15.5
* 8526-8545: 1.7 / 13.5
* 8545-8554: 0.8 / 13.7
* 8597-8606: 0.0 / 15.2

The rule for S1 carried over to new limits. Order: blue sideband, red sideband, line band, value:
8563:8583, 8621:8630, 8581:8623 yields 0.01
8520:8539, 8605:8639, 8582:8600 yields 0.00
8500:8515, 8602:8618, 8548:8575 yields 0.00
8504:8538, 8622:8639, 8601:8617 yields 0.01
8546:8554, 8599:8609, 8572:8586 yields -0.05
